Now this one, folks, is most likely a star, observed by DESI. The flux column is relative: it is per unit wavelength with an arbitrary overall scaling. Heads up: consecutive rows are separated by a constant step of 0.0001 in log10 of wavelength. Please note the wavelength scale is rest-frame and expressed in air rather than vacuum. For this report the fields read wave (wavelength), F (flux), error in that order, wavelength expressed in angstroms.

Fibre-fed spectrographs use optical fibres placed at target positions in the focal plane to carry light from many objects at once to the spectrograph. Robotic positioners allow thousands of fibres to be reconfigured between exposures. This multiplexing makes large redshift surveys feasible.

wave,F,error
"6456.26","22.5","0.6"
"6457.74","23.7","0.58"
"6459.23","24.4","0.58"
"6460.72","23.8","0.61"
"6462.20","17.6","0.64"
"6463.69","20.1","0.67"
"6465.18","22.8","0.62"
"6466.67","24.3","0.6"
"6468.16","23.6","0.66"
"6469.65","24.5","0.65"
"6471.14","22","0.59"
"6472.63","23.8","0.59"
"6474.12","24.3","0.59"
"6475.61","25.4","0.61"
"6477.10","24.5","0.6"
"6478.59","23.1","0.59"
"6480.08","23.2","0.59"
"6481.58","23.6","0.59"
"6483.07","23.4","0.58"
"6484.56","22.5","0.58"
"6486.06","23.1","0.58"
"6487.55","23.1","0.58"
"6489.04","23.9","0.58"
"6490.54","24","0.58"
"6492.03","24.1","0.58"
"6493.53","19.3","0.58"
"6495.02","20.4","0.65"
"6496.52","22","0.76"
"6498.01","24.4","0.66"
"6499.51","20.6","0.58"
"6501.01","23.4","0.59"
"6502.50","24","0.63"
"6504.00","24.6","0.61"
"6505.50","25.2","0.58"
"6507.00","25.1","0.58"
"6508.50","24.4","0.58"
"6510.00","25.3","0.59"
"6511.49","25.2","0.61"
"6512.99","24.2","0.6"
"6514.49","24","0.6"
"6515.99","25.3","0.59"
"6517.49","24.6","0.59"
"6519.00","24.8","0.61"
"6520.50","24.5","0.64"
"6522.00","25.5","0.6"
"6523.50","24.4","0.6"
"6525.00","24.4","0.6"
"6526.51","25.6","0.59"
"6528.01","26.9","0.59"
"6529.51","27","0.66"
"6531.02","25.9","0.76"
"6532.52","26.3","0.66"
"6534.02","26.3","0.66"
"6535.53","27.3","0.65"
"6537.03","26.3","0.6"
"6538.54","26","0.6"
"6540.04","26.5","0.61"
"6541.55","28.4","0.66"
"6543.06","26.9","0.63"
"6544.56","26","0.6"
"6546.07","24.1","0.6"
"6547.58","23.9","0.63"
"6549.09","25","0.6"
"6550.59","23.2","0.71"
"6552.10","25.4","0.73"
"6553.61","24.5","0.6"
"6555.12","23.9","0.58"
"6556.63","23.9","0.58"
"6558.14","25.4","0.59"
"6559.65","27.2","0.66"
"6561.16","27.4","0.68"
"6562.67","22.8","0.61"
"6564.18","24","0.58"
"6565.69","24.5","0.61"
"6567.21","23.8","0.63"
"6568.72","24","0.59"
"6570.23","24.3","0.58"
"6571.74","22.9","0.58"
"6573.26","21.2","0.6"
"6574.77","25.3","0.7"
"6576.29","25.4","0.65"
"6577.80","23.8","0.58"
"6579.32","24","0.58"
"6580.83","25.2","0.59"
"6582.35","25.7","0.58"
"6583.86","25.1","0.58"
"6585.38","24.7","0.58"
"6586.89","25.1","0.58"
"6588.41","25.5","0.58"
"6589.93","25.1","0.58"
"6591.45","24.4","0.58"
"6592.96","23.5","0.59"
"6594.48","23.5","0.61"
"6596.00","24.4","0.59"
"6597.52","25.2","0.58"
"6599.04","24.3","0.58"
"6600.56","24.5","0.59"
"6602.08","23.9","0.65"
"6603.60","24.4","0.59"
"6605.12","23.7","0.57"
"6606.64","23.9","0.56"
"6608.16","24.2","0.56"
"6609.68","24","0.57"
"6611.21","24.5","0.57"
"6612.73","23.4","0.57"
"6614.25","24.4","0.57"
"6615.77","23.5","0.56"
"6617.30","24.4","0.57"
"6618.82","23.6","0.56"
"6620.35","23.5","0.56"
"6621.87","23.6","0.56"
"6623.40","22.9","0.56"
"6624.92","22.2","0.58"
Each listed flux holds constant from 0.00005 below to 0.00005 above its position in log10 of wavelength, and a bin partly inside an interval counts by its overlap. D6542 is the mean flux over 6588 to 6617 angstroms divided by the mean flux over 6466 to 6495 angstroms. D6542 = 1.0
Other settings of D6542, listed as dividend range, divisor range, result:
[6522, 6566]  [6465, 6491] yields 1.08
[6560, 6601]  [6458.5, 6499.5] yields 1.06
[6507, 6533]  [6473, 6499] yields 1.09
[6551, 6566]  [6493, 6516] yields 1.05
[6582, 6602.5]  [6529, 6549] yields 0.94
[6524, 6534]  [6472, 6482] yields 1.08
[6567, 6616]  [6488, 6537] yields 0.99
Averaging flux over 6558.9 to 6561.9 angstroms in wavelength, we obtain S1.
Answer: 27.3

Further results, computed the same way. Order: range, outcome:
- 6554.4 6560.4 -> 25.1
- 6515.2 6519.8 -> 24.8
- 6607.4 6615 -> 24.1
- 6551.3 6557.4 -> 24.4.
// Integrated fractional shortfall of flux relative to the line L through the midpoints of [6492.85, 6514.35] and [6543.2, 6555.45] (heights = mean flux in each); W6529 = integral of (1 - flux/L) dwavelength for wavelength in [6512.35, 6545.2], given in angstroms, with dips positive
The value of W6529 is -2.3 angstroms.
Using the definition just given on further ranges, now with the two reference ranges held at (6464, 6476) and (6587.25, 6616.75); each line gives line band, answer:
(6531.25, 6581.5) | -2.0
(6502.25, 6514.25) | -0.5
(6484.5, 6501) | 0.8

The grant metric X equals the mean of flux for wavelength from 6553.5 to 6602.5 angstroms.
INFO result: 24.5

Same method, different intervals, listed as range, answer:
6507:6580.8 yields 25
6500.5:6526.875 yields 24.7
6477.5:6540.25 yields 24.4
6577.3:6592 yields 24.9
